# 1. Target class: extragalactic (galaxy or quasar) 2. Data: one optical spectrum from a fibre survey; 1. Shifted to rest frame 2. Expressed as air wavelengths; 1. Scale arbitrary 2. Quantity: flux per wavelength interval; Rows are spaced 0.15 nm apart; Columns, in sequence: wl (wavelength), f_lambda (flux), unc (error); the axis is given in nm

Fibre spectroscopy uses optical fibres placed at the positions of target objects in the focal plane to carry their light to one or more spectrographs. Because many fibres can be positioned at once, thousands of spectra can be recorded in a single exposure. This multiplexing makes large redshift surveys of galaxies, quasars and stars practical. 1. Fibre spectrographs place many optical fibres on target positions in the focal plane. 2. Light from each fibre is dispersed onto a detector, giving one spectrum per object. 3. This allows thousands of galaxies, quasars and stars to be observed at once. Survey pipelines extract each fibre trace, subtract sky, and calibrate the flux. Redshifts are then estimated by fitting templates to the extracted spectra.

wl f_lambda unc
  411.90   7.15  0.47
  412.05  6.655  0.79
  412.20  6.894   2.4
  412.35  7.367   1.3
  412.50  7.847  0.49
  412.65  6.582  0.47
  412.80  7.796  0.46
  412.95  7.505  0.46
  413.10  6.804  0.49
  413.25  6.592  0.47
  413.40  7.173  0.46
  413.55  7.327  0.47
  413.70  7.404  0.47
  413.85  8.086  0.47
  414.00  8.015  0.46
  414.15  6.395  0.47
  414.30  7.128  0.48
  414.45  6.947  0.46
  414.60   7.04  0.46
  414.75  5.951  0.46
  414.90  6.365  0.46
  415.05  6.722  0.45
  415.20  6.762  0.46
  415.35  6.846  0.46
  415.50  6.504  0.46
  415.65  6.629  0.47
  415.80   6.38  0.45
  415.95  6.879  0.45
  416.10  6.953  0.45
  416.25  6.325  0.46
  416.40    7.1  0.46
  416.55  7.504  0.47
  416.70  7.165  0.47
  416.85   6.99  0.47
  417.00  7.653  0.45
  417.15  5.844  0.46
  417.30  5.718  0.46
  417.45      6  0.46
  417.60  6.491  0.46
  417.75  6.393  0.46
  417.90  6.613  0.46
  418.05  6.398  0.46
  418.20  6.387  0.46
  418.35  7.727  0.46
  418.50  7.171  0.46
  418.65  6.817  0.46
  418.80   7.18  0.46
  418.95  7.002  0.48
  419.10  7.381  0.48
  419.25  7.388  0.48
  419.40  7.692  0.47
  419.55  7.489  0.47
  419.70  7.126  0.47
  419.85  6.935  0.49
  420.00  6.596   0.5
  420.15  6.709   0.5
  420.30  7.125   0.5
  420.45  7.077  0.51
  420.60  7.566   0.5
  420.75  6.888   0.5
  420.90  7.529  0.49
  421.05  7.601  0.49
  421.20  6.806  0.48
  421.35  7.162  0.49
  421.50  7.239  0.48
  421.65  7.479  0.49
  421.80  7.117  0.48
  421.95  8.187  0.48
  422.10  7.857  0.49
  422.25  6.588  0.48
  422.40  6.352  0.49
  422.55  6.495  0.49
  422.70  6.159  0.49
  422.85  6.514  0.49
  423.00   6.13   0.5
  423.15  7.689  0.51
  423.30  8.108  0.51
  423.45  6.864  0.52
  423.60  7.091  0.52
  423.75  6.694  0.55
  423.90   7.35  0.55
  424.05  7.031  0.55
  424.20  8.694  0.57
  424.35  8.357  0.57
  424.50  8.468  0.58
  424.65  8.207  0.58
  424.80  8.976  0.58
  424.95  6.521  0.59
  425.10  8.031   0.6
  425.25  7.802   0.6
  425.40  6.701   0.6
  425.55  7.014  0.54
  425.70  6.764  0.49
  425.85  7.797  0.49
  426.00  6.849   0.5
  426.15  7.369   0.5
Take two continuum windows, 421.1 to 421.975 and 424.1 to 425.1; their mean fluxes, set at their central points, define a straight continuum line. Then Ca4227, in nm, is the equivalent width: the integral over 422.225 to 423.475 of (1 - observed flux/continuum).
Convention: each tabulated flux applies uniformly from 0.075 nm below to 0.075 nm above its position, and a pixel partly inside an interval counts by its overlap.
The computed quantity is 0.15 nm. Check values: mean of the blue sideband 7.29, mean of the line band 6.77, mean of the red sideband 8.16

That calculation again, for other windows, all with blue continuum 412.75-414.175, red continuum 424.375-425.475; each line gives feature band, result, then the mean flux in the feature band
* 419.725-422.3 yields 0.154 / 7.21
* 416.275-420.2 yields 0.337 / 6.9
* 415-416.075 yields 0.107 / 6.69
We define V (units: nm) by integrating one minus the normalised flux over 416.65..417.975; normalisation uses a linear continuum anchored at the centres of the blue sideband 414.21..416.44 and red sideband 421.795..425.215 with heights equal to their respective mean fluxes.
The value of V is 0.064 nm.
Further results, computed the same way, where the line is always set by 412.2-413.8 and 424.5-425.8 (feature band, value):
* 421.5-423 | 0.108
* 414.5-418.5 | 0.356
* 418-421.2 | 0.122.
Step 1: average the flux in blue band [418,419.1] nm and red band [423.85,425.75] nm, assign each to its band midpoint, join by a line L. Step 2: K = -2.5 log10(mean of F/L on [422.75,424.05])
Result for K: 0.08 mag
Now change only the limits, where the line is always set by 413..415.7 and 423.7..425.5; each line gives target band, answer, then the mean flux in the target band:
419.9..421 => 0.05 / 7.08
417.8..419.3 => 0.04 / 6.99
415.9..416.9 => 0.02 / 6.99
